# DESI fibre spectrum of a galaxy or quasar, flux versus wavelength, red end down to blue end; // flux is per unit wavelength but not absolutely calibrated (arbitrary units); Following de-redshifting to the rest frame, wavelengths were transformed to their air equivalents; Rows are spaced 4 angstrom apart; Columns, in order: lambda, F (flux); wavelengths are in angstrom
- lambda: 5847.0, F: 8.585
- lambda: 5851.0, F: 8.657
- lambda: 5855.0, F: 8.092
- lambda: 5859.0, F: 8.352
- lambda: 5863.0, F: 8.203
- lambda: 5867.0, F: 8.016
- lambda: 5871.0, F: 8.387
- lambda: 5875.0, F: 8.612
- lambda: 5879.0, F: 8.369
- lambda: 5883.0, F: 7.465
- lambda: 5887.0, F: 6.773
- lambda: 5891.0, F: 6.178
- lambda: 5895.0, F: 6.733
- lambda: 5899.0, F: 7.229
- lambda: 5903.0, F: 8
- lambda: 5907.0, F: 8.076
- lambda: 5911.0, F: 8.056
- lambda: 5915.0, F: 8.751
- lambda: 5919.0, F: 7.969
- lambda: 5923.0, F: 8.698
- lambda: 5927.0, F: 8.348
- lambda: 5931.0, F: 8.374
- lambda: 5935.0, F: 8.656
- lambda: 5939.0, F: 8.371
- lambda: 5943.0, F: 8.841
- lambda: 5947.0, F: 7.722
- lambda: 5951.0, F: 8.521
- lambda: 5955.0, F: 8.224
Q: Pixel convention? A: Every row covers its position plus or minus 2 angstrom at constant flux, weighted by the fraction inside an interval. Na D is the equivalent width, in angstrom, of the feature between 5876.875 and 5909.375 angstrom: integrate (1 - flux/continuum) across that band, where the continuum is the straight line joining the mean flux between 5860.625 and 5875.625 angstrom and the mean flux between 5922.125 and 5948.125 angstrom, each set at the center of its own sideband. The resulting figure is 3.79 angstrom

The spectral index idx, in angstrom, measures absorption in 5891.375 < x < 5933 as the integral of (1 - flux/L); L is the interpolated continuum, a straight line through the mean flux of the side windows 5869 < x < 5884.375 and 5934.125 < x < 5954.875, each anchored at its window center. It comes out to 1.8 angstrom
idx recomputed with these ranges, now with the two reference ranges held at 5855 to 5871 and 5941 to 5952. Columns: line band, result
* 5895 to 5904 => 0.97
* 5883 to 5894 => 2.09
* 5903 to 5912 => 0.25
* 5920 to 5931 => -0.18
